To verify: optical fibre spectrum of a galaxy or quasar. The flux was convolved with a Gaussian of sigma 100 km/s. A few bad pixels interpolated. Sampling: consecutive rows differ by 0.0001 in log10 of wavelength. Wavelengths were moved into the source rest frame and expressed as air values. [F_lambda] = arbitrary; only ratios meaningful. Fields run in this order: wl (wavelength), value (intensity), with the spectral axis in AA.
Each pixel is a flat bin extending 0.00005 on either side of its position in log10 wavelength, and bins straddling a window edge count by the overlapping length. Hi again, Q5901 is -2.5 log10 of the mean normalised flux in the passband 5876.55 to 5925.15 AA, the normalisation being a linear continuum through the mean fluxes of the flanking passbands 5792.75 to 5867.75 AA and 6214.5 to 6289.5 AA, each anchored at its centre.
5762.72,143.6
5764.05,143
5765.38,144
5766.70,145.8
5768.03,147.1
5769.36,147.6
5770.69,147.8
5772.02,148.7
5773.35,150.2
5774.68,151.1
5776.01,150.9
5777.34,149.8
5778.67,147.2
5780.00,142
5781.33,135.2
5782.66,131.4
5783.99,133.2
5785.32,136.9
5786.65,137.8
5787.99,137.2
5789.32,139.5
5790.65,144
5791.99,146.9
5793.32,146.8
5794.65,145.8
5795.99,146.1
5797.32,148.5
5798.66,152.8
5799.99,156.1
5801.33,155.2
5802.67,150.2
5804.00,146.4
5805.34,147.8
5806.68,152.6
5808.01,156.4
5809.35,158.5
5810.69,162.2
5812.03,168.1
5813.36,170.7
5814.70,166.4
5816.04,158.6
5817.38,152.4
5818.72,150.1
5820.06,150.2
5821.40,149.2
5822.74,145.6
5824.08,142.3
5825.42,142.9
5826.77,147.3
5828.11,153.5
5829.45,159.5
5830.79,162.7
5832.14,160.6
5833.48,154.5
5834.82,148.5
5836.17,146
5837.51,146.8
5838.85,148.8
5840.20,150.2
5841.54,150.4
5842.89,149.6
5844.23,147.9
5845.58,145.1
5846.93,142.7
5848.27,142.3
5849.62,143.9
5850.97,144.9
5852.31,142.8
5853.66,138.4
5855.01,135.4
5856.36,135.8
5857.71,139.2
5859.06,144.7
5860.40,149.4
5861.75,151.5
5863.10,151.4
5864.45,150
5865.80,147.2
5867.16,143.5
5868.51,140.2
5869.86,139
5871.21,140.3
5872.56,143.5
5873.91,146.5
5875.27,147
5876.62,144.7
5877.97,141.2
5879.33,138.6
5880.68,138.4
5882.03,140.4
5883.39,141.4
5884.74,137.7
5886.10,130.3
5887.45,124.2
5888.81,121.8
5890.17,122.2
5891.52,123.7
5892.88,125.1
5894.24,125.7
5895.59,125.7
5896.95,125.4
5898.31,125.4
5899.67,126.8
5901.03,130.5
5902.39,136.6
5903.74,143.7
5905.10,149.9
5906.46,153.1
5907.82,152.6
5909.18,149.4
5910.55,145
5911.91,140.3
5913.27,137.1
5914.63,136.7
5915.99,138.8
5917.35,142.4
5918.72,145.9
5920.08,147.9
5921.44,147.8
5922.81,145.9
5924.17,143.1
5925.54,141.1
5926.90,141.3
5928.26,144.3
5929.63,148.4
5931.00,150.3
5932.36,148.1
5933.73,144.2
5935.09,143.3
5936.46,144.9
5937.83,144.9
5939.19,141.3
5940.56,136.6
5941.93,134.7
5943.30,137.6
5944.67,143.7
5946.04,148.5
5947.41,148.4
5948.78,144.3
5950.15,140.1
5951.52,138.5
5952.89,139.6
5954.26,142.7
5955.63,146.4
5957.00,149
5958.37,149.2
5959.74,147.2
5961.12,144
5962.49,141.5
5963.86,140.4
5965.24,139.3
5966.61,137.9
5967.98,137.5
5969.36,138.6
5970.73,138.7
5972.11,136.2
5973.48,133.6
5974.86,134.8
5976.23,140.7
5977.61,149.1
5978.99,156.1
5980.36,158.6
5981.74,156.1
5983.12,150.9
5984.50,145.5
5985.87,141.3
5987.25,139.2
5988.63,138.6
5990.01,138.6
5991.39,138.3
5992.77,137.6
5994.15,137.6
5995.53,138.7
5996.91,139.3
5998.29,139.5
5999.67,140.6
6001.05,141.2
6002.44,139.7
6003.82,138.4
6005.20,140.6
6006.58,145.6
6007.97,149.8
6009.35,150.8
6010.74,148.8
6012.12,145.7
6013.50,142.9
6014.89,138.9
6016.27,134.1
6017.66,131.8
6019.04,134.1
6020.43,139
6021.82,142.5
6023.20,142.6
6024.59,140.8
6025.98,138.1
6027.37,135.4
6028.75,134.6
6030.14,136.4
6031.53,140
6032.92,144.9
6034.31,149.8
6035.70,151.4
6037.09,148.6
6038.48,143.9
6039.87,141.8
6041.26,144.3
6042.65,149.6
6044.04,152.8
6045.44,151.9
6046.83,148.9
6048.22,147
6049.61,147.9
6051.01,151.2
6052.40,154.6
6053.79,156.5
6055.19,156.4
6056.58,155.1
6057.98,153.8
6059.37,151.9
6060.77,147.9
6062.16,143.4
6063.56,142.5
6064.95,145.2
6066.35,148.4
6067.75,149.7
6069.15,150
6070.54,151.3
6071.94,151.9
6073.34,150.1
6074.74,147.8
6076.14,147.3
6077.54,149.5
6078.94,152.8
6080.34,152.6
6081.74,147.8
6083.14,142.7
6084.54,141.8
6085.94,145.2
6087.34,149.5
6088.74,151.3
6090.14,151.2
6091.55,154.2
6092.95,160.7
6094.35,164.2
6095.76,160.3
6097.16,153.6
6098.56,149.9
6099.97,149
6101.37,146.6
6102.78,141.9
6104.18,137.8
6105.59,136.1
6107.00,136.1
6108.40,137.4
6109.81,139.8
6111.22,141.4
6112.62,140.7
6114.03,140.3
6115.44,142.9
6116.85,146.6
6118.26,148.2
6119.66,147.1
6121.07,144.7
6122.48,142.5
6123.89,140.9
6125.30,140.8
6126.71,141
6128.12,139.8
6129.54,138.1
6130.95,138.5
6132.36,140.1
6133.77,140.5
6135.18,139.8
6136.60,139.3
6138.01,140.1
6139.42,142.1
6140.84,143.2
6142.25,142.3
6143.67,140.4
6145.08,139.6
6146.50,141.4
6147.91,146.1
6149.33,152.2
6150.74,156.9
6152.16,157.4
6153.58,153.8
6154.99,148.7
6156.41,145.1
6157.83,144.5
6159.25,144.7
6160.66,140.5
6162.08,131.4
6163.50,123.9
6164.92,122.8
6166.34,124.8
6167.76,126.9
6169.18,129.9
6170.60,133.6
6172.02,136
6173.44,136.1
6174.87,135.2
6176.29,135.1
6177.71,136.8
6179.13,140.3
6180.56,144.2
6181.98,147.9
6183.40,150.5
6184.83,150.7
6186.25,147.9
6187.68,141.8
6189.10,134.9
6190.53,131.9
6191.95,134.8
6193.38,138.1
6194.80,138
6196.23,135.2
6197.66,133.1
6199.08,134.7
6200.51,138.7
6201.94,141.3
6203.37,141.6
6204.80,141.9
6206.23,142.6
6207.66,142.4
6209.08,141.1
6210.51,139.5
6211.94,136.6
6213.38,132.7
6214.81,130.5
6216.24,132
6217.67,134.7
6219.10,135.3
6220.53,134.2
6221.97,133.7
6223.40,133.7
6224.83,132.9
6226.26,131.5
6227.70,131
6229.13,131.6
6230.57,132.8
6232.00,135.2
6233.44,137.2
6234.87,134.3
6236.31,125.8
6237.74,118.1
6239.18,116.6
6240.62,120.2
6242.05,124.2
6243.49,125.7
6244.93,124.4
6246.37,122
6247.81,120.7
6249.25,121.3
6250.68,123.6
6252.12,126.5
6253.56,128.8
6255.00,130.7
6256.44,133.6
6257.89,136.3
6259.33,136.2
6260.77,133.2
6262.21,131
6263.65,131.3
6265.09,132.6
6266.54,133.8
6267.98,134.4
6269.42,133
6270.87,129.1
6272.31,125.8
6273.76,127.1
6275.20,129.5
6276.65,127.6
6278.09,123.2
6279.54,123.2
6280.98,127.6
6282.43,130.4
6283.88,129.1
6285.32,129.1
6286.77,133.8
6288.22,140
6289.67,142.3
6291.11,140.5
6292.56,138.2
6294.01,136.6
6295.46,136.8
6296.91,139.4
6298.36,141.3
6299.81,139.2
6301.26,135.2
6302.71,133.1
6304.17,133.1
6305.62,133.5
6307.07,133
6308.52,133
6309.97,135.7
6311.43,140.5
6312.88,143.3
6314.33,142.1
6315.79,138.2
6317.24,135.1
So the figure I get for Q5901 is 0.07 mag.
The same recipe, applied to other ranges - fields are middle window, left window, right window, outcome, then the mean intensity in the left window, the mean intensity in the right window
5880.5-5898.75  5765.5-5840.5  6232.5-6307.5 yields 0.14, 149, 131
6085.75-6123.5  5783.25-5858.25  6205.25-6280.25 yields -0.08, 149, 131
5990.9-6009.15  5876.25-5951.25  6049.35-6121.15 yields 0.02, 139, 148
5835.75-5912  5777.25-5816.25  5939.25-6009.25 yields 0.04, 149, 142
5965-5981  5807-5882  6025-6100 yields 0.05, 148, 149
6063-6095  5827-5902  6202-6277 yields -0.11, 141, 131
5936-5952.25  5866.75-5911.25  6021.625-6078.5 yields -0.01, 137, 147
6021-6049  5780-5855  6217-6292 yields -0.04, 149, 130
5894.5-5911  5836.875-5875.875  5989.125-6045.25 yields 0.04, 145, 142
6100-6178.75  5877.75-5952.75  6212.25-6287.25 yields -0.06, 139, 129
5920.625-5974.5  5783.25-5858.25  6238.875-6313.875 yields 0.01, 149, 131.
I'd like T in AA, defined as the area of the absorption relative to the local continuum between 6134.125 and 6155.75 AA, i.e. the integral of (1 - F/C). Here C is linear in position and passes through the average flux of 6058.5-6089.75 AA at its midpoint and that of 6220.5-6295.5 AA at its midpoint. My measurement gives -0.6 AA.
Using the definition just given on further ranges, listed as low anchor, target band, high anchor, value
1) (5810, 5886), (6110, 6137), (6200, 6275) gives -1.1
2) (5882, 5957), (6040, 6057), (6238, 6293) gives -1.9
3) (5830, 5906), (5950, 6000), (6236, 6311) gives -1.4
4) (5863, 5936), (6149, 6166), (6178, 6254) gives -1.0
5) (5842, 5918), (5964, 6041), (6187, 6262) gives -2.6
